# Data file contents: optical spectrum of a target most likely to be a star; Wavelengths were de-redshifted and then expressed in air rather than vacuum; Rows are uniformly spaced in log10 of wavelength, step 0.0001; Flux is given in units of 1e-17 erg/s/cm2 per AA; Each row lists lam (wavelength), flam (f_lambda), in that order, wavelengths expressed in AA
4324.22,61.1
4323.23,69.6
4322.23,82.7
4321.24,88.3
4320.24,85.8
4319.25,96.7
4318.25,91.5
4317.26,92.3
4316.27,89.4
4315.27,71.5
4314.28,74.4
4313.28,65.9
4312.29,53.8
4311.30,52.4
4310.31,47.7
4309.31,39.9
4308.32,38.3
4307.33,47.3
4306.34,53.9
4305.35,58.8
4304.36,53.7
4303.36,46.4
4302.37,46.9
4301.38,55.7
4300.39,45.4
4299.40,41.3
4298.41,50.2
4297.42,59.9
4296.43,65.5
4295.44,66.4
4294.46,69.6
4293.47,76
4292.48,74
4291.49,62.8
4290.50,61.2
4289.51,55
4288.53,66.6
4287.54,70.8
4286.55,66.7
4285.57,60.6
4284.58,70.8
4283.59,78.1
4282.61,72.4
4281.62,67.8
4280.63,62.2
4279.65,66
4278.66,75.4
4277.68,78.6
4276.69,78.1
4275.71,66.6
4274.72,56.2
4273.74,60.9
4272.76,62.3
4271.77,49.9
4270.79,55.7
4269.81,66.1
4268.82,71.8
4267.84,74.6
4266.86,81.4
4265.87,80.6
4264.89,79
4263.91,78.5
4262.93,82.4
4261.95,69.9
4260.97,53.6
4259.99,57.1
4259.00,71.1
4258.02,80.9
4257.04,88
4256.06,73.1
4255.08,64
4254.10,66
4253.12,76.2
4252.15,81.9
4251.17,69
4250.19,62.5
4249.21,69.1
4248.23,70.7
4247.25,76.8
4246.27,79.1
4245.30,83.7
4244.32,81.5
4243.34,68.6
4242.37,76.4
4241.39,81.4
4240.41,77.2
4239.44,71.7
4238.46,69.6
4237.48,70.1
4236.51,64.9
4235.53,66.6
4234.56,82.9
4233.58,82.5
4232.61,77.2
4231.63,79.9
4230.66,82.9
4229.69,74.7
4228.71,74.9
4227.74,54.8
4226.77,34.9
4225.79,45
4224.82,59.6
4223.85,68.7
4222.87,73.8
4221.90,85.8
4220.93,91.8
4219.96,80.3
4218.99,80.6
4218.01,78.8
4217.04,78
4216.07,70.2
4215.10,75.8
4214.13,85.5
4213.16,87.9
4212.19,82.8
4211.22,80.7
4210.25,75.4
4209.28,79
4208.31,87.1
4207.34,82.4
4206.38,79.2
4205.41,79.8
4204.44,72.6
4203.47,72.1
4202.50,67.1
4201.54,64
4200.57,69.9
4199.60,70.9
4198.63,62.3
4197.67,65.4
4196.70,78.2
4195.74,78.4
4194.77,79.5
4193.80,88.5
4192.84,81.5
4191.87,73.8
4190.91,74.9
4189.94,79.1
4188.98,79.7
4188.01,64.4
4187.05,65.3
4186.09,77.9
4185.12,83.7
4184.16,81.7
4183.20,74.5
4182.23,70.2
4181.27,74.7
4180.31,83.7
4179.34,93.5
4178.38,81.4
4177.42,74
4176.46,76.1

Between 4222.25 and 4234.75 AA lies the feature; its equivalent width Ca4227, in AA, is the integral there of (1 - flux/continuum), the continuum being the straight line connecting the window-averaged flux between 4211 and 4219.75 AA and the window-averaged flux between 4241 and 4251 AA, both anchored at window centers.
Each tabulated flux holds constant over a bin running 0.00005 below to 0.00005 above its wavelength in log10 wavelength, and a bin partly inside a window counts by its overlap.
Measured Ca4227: 1.48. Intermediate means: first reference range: 80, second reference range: 74.7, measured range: 68.4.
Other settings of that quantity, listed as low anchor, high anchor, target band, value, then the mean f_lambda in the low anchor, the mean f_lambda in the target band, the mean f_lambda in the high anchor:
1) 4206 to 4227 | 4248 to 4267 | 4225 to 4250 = 0.88 AA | 76.1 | 71.6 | 72.6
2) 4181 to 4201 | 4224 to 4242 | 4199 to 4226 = -1.48 AA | 75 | 76.1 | 69.5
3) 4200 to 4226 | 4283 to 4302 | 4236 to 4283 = -1.87 AA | 76.4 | 71.2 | 62.9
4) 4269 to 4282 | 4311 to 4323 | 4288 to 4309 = 4.56 AA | 65.2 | 56.8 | 79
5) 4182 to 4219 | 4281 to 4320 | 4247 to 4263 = -0.41 AA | 76.4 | 70.9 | 63.2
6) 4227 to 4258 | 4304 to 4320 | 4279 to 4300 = 0.87 AA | 73.9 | 64.9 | 64.7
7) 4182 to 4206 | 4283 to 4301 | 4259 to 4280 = -0.95 AA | 74.3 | 68.8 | 63.4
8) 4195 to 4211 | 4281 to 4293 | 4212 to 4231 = -0.11 AA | 74.2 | 73.1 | 67.2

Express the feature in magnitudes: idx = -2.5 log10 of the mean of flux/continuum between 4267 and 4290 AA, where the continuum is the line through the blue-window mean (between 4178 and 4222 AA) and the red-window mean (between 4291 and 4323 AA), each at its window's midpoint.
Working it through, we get 0.01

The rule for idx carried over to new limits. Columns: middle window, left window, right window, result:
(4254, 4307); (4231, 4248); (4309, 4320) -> 0.12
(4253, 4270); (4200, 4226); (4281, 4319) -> -0.07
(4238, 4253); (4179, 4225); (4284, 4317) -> -0.08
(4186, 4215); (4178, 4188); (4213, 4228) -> -0.02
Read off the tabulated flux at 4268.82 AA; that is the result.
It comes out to 71.8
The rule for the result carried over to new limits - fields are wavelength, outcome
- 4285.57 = 60.6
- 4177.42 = 74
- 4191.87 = 73.8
